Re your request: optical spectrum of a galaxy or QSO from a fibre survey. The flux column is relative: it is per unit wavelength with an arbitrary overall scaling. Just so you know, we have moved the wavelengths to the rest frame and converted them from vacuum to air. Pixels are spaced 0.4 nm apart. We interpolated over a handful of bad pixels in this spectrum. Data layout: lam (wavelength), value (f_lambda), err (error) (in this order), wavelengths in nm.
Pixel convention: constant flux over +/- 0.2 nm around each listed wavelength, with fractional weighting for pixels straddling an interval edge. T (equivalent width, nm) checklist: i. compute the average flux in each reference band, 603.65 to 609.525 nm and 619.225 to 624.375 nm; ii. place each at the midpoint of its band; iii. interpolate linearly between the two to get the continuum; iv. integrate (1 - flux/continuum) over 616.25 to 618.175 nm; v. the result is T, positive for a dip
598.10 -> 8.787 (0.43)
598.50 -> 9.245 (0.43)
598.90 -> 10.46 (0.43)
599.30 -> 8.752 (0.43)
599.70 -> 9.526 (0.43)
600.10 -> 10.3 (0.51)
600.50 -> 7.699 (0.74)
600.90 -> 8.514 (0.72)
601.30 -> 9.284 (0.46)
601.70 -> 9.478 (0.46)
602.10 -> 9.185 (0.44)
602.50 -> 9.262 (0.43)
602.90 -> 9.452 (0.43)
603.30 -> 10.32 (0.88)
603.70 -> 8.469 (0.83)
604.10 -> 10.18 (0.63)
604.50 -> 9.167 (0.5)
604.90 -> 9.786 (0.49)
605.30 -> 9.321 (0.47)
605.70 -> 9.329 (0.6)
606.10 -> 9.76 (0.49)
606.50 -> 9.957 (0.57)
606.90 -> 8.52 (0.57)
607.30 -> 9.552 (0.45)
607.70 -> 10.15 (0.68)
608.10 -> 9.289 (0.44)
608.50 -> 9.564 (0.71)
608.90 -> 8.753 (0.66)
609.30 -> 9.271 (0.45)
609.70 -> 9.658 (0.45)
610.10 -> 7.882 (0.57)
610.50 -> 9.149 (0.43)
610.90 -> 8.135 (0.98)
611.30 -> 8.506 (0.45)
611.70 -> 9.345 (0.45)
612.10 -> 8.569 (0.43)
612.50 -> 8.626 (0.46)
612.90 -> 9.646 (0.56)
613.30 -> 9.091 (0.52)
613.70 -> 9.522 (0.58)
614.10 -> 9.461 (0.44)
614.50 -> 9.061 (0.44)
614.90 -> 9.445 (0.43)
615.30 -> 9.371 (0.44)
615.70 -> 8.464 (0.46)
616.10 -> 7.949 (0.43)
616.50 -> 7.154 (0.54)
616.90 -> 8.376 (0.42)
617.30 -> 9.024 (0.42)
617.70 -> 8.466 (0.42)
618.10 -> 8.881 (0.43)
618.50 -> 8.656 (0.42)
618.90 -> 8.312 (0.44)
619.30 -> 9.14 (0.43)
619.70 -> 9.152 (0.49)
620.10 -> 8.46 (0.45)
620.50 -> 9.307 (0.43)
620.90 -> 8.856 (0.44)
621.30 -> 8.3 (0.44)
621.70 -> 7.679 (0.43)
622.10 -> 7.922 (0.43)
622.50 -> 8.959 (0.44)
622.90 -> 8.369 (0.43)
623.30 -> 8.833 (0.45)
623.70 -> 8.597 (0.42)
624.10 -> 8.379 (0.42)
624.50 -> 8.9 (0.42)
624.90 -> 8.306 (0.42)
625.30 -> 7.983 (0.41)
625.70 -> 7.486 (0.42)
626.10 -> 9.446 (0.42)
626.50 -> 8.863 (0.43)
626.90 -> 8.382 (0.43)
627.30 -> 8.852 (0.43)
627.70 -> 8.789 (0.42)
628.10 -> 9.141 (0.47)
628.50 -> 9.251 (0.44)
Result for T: 0.11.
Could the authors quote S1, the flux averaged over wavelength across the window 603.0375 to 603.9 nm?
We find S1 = 9.4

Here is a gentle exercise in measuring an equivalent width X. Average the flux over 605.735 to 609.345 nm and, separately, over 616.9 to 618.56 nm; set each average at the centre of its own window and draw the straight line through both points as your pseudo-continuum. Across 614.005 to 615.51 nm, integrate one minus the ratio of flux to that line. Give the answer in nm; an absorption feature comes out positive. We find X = -0.07 nm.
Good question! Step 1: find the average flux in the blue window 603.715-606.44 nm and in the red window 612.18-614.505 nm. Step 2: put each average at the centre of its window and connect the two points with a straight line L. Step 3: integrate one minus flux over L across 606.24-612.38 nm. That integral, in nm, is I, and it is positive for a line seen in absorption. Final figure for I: 0.19 nm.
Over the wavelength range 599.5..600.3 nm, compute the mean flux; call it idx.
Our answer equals 9.91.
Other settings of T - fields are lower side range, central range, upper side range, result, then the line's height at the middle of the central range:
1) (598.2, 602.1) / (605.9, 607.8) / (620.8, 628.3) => -0.11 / 9.04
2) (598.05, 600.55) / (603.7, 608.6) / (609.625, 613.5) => -0.23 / 9.07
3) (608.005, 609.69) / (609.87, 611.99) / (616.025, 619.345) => 0.10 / 9.07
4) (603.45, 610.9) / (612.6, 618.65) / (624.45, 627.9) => 0.09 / 8.96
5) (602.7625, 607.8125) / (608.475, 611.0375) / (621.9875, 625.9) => 0.10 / 9.25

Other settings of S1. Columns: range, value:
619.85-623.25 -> 8.51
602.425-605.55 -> 9.5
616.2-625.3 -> 8.53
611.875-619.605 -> 8.81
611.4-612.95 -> 8.95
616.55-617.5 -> 8.46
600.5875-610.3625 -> 9.32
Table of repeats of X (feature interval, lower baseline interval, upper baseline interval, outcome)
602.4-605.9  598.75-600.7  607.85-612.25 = -0.125 nm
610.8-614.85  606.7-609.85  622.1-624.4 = 0.032 nm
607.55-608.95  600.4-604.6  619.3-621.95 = -0.069 nm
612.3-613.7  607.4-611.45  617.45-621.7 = -0.039 nm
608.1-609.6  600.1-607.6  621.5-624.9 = -0.023 nm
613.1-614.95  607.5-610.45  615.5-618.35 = -0.139 nm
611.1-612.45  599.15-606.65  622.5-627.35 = 0.036 nm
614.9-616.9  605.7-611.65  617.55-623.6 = 0.106 nm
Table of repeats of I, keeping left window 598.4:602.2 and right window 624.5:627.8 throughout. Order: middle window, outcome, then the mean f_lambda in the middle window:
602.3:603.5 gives -0.07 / 9.68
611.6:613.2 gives -0.02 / 9.03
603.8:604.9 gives -0.05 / 9.58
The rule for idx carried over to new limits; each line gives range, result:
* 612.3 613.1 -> 9.14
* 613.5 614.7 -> 9.35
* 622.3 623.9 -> 8.69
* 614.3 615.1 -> 9.25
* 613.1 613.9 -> 9.31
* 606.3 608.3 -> 9.49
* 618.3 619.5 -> 8.7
